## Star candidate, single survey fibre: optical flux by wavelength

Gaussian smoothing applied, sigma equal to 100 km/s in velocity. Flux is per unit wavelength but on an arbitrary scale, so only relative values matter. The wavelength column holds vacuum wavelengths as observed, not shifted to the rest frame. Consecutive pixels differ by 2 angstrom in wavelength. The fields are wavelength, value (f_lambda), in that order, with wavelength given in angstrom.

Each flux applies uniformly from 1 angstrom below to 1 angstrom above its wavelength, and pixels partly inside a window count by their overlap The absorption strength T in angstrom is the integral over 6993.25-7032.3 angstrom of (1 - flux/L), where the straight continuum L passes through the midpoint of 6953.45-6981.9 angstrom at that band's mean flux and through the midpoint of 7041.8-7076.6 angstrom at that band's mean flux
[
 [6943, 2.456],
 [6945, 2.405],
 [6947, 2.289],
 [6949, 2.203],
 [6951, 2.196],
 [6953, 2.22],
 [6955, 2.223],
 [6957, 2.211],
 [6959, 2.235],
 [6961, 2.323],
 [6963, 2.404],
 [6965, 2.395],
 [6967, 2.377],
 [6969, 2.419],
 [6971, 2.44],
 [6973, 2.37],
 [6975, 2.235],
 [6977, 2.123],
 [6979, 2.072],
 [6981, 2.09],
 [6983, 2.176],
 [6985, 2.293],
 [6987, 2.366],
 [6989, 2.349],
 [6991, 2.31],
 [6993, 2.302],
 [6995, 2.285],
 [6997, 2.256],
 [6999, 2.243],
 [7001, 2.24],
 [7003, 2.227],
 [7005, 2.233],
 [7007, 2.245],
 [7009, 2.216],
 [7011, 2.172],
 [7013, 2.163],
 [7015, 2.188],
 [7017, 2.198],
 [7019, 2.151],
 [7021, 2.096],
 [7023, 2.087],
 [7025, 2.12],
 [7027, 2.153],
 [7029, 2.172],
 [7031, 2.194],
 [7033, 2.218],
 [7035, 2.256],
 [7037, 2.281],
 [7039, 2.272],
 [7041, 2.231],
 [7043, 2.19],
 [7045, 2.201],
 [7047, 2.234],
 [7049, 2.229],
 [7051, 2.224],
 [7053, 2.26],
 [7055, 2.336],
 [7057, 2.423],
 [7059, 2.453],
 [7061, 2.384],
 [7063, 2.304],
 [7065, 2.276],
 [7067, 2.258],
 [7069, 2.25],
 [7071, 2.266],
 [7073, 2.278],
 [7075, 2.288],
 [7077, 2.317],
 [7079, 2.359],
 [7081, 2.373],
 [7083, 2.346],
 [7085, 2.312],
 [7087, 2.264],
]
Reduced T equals 1.5 angstrom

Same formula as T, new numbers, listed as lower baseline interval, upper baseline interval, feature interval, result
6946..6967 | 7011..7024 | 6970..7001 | -0.6 angstrom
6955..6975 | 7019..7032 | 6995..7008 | -0.2 angstrom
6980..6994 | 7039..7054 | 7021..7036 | 0.5 angstrom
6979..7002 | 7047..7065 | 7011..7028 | 1.0 angstrom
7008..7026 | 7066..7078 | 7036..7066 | -0.8 angstrom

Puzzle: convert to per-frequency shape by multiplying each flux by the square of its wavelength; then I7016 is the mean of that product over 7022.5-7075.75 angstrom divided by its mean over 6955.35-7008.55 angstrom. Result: 1.0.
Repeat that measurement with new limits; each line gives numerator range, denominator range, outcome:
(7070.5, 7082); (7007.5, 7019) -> 1.08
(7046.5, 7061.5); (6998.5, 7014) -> 1.06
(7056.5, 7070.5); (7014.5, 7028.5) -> 1.10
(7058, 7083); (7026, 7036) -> 1.07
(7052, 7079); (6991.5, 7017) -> 1.06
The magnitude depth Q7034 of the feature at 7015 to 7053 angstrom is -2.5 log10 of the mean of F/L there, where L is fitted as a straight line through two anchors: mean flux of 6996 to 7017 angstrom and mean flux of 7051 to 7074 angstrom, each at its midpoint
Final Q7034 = 0.03 mag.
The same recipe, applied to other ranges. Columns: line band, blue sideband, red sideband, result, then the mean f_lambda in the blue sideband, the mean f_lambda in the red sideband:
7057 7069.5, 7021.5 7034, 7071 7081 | -0.029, 2.15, 2.31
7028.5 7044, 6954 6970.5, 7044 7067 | 0.037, 2.33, 2.3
